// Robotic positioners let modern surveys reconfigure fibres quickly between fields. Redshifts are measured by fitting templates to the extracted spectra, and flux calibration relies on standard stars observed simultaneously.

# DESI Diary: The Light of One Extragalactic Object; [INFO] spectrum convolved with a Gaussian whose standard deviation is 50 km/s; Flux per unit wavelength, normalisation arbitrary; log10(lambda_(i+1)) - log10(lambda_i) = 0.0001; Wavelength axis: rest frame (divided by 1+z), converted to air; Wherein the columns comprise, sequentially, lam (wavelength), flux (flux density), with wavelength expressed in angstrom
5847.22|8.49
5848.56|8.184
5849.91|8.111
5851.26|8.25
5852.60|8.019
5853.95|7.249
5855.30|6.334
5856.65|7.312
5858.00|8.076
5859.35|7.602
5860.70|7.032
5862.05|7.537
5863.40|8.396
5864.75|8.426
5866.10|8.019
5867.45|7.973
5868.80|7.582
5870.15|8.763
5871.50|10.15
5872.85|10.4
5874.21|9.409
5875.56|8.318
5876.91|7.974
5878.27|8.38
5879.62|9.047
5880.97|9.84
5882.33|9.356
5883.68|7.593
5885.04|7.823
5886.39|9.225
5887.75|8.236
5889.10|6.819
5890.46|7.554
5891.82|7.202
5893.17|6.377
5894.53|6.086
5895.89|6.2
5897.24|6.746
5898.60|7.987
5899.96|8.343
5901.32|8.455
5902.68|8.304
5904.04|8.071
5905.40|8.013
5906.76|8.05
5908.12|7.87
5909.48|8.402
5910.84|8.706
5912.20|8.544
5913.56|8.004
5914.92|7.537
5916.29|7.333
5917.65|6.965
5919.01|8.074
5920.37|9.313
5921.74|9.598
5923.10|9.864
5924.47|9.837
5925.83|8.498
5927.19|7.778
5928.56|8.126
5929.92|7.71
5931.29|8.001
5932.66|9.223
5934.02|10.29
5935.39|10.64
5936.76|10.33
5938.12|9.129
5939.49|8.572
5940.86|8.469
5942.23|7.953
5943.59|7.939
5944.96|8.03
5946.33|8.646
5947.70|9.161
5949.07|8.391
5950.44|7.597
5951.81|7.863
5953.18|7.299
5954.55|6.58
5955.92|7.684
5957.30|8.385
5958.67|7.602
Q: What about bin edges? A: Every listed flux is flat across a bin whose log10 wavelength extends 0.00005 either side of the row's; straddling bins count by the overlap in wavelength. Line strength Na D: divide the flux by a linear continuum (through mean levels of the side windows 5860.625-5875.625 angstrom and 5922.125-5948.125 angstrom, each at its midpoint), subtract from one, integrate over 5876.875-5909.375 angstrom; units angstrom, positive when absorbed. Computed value 2.9 angstrom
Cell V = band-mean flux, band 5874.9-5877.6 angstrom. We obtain 8.13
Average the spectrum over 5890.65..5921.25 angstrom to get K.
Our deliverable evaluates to 7.76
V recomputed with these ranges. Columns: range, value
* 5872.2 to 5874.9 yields 9.87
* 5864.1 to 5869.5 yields 8.01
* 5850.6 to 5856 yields 7.46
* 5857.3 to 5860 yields 7.83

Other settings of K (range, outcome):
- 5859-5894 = 8.27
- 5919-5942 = 9.03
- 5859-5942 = 8.33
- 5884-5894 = 7.58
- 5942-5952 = 8.23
